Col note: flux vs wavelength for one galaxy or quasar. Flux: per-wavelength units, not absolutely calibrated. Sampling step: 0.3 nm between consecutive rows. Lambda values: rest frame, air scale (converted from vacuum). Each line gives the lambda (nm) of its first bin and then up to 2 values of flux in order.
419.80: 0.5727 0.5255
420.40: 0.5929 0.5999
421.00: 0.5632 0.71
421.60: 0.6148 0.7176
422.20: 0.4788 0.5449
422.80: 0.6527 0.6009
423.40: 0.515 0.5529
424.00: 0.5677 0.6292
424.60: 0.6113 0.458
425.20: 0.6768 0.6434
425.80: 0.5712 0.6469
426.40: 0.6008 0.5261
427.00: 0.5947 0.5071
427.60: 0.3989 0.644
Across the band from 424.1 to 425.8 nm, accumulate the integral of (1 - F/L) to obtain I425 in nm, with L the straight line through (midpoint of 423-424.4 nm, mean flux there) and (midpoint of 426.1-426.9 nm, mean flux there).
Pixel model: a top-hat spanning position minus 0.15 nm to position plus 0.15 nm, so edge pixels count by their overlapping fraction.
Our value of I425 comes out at -0.073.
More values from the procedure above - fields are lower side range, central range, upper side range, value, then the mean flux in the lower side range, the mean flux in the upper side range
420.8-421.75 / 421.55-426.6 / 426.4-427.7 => -0.15 nm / 0.628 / 0.522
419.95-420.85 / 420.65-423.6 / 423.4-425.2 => -0.14 nm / 0.573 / 0.569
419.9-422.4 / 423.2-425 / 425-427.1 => 0.13 nm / 0.599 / 0.605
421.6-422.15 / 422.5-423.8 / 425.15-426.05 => 0.13 nm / 0.646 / 0.627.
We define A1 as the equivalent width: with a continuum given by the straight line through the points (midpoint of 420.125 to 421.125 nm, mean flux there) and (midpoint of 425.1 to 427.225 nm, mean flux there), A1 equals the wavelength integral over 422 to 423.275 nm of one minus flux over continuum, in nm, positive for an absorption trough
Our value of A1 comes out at 0.03 nm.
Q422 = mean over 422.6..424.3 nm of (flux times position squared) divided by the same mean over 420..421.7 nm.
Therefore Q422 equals 0.98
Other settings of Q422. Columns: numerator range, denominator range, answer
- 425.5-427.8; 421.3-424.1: 0.96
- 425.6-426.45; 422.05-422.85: 1.13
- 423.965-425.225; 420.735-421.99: 0.92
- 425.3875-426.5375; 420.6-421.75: 1.01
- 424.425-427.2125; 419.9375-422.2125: 0.99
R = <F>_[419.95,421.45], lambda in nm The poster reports 0.598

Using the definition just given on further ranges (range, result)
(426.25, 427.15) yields 0.574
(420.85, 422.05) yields 0.651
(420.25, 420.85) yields 0.596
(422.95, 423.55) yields 0.558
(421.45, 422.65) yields 0.589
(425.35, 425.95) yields 0.607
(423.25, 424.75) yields 0.575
